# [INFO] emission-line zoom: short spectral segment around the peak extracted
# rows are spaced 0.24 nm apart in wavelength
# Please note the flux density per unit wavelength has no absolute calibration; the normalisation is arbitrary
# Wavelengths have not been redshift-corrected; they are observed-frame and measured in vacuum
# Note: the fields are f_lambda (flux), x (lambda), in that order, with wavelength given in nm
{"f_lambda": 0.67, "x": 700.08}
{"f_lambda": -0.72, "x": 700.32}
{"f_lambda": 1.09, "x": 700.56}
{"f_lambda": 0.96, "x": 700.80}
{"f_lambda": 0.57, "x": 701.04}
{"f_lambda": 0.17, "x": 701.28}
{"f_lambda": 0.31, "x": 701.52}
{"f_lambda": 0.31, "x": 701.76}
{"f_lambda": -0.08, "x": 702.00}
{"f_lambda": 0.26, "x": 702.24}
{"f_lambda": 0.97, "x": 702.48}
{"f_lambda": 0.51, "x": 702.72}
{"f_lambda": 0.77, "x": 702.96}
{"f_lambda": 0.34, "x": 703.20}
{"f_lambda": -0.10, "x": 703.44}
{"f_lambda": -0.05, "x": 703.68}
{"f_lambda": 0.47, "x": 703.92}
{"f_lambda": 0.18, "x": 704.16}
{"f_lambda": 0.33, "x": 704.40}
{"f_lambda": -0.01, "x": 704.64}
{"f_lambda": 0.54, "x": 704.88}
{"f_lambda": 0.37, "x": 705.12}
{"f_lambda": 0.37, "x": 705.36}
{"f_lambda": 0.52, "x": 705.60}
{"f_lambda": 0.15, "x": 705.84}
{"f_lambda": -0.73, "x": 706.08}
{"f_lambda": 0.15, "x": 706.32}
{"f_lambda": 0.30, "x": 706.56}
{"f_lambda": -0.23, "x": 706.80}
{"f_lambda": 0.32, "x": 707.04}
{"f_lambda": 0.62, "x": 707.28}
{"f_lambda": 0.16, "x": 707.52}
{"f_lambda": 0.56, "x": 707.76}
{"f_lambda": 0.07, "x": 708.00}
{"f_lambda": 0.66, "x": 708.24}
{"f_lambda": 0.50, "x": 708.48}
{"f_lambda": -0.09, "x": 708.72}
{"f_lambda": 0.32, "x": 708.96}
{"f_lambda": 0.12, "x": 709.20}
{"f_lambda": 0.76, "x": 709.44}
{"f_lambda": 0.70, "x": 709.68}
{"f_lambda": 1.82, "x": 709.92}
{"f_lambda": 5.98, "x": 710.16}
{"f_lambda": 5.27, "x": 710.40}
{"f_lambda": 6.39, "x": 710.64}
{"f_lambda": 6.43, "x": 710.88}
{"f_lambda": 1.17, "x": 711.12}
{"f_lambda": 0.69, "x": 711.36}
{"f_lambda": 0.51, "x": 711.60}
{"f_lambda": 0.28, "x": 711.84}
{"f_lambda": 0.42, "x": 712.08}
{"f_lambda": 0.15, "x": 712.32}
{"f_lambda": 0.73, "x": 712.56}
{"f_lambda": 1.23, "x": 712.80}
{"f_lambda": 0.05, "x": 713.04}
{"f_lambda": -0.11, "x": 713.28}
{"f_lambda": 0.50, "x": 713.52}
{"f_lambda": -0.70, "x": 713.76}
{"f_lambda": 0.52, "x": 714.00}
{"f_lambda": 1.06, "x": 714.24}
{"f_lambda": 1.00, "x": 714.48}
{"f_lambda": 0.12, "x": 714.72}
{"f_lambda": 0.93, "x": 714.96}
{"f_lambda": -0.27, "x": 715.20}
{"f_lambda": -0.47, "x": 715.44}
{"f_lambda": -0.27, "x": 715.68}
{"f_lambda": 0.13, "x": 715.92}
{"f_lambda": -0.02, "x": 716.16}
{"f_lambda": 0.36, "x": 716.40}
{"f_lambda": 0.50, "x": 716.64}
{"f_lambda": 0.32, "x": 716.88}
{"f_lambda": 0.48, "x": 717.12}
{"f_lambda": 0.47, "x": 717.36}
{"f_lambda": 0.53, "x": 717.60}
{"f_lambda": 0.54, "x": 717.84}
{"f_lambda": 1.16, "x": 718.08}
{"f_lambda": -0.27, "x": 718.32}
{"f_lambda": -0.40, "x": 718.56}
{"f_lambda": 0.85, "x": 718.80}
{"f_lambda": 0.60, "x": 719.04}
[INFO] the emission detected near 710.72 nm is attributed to [O II] 3727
